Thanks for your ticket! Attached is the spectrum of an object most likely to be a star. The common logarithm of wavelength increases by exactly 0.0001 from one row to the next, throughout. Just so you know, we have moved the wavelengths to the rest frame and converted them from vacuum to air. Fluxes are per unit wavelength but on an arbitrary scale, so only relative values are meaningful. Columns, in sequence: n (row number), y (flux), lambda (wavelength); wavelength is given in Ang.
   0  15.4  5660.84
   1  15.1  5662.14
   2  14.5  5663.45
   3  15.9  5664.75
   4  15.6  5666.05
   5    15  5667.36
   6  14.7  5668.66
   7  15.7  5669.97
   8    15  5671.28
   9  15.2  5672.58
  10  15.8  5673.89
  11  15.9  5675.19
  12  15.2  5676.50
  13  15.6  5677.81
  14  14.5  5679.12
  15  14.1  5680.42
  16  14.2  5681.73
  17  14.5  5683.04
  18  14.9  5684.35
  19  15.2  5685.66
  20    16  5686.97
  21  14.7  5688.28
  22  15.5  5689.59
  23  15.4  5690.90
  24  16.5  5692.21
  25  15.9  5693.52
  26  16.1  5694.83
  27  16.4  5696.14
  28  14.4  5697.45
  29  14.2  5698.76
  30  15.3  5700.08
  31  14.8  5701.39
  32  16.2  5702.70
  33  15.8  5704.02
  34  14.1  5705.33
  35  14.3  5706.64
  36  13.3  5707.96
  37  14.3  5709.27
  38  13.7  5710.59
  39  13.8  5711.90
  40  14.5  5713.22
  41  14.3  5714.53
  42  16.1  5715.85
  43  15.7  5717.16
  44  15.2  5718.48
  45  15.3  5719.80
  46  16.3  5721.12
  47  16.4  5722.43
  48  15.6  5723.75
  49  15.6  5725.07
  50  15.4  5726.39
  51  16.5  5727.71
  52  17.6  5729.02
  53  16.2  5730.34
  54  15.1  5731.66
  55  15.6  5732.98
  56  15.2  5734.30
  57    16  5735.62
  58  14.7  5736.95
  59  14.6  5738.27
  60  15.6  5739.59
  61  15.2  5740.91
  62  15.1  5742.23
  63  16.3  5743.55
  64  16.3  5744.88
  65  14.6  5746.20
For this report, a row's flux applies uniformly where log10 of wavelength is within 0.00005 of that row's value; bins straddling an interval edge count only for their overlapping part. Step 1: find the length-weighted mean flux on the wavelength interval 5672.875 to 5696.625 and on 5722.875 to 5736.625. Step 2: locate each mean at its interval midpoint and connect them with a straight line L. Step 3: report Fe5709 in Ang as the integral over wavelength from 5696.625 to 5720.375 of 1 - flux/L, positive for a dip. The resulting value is 1.31 Ang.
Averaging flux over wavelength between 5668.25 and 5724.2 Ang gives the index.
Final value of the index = 15.1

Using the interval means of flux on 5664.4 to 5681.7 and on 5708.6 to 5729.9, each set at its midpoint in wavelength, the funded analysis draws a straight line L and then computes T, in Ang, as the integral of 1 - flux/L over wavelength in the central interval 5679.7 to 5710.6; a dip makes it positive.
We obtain 0.6 Ang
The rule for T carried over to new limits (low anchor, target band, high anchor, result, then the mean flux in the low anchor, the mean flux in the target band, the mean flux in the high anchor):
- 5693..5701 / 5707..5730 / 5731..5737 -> 0.1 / 15.4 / 15.3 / 15.4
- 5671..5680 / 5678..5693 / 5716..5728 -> 0.3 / 15.3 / 15.1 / 15.8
